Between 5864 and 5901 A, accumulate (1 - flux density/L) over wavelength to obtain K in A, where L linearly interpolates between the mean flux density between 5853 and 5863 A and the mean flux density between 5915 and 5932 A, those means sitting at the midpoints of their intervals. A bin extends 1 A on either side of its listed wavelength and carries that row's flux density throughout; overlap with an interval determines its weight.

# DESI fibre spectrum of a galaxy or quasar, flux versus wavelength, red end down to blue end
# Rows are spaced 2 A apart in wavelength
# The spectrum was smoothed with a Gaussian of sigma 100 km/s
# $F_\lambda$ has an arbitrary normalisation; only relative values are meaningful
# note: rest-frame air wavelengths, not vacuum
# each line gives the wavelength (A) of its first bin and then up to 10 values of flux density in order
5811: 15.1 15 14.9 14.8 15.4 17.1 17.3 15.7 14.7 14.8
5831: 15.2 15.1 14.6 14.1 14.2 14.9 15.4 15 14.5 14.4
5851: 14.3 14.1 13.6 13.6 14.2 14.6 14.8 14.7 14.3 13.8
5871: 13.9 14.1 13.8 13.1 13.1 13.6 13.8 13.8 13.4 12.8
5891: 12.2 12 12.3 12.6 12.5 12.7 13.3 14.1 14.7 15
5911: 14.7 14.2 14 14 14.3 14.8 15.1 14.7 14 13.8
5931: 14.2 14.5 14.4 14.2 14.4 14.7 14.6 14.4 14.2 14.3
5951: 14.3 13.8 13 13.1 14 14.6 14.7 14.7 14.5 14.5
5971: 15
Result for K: 2.3 A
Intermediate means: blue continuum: 14.1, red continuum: 14.3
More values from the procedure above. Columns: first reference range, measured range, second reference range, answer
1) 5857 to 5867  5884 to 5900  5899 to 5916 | 1.6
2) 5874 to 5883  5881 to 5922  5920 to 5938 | 1.0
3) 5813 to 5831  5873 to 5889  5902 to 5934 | 1.4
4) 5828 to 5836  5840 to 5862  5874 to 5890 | -0.1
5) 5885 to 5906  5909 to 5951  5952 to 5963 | -3.2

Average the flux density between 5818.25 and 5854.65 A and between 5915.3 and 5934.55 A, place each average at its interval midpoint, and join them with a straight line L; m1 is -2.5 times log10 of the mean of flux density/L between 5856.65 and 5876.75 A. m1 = 0.05 mag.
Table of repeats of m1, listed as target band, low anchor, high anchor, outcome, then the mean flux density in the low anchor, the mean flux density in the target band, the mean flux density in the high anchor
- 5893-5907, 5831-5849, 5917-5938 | 0.12 mag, 14.7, 13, 14.4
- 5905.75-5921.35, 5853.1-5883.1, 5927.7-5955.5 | -0.03 mag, 13.9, 14.4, 14.2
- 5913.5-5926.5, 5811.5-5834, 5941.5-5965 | 0.00 mag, 15.4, 14.5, 14.1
